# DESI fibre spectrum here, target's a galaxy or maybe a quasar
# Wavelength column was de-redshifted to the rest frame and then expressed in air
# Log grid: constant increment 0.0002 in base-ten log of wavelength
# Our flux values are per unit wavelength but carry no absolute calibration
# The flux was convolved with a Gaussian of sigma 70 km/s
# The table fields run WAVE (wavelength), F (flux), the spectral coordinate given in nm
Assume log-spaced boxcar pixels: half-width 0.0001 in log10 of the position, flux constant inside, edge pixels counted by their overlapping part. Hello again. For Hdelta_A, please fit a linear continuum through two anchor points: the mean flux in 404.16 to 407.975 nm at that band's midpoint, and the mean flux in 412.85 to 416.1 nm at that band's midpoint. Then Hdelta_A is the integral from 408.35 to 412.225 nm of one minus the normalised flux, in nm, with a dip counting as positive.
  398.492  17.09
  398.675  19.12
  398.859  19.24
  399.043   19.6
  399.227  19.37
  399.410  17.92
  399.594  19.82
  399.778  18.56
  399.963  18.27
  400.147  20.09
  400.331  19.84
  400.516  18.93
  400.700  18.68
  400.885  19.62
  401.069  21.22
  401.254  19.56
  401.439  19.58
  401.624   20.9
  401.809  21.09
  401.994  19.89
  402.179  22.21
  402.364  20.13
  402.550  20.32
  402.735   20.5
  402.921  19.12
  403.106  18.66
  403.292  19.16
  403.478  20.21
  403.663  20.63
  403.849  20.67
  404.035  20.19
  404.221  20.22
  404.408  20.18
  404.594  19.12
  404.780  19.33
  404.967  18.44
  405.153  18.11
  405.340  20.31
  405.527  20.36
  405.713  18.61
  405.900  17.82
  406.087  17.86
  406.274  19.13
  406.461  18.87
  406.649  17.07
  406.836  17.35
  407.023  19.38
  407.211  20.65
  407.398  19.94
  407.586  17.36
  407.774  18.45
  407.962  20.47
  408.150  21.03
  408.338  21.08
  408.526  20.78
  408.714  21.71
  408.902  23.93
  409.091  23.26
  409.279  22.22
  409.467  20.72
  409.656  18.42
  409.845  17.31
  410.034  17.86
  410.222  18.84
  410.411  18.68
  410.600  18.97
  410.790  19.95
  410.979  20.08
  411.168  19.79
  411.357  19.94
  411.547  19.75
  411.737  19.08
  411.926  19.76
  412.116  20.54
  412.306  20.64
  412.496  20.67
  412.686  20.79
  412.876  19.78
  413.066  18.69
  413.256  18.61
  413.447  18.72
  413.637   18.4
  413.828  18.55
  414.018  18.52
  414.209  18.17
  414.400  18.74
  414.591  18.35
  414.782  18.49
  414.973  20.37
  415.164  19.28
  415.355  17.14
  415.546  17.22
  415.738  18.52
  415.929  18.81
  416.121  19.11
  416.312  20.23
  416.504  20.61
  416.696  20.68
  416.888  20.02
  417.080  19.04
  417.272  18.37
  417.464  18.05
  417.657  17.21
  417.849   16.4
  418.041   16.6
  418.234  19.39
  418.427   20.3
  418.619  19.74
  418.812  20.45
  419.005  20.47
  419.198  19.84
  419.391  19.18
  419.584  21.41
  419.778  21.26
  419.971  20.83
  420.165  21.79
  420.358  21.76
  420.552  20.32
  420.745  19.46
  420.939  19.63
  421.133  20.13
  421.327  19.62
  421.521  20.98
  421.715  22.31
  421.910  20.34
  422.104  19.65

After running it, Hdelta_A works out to -0.273 nm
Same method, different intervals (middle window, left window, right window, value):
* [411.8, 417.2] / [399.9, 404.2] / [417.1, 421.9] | 0.17 nm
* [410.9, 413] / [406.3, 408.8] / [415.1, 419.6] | -0.08 nm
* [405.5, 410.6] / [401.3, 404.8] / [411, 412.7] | 0.13 nm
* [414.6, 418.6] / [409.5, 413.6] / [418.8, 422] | 0.25 nm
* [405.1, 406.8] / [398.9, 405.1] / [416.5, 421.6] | 0.09 nm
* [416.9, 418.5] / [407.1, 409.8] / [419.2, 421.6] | 0.18 nm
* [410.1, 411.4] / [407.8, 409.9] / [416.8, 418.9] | 0.07 nm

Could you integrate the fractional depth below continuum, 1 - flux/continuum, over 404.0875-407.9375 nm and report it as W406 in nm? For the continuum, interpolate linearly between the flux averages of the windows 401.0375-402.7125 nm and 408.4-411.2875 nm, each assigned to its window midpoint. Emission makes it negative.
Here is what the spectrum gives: 0.26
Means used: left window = 20.5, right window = 20.2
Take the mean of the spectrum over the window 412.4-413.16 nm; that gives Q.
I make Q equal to 20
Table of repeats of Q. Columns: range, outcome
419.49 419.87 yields 21.3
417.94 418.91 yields 19.3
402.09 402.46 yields 21.1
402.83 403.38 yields 19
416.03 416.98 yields 20.1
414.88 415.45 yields 18.9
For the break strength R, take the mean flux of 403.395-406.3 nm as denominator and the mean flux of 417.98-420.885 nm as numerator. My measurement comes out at 1.0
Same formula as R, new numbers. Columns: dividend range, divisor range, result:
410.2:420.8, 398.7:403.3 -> 0.99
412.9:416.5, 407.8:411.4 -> 0.93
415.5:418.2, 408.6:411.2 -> 0.93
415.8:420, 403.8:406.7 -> 1.01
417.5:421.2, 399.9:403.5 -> 0.99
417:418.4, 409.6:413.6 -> 0.93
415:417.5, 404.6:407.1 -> 1.02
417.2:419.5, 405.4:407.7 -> 1.01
